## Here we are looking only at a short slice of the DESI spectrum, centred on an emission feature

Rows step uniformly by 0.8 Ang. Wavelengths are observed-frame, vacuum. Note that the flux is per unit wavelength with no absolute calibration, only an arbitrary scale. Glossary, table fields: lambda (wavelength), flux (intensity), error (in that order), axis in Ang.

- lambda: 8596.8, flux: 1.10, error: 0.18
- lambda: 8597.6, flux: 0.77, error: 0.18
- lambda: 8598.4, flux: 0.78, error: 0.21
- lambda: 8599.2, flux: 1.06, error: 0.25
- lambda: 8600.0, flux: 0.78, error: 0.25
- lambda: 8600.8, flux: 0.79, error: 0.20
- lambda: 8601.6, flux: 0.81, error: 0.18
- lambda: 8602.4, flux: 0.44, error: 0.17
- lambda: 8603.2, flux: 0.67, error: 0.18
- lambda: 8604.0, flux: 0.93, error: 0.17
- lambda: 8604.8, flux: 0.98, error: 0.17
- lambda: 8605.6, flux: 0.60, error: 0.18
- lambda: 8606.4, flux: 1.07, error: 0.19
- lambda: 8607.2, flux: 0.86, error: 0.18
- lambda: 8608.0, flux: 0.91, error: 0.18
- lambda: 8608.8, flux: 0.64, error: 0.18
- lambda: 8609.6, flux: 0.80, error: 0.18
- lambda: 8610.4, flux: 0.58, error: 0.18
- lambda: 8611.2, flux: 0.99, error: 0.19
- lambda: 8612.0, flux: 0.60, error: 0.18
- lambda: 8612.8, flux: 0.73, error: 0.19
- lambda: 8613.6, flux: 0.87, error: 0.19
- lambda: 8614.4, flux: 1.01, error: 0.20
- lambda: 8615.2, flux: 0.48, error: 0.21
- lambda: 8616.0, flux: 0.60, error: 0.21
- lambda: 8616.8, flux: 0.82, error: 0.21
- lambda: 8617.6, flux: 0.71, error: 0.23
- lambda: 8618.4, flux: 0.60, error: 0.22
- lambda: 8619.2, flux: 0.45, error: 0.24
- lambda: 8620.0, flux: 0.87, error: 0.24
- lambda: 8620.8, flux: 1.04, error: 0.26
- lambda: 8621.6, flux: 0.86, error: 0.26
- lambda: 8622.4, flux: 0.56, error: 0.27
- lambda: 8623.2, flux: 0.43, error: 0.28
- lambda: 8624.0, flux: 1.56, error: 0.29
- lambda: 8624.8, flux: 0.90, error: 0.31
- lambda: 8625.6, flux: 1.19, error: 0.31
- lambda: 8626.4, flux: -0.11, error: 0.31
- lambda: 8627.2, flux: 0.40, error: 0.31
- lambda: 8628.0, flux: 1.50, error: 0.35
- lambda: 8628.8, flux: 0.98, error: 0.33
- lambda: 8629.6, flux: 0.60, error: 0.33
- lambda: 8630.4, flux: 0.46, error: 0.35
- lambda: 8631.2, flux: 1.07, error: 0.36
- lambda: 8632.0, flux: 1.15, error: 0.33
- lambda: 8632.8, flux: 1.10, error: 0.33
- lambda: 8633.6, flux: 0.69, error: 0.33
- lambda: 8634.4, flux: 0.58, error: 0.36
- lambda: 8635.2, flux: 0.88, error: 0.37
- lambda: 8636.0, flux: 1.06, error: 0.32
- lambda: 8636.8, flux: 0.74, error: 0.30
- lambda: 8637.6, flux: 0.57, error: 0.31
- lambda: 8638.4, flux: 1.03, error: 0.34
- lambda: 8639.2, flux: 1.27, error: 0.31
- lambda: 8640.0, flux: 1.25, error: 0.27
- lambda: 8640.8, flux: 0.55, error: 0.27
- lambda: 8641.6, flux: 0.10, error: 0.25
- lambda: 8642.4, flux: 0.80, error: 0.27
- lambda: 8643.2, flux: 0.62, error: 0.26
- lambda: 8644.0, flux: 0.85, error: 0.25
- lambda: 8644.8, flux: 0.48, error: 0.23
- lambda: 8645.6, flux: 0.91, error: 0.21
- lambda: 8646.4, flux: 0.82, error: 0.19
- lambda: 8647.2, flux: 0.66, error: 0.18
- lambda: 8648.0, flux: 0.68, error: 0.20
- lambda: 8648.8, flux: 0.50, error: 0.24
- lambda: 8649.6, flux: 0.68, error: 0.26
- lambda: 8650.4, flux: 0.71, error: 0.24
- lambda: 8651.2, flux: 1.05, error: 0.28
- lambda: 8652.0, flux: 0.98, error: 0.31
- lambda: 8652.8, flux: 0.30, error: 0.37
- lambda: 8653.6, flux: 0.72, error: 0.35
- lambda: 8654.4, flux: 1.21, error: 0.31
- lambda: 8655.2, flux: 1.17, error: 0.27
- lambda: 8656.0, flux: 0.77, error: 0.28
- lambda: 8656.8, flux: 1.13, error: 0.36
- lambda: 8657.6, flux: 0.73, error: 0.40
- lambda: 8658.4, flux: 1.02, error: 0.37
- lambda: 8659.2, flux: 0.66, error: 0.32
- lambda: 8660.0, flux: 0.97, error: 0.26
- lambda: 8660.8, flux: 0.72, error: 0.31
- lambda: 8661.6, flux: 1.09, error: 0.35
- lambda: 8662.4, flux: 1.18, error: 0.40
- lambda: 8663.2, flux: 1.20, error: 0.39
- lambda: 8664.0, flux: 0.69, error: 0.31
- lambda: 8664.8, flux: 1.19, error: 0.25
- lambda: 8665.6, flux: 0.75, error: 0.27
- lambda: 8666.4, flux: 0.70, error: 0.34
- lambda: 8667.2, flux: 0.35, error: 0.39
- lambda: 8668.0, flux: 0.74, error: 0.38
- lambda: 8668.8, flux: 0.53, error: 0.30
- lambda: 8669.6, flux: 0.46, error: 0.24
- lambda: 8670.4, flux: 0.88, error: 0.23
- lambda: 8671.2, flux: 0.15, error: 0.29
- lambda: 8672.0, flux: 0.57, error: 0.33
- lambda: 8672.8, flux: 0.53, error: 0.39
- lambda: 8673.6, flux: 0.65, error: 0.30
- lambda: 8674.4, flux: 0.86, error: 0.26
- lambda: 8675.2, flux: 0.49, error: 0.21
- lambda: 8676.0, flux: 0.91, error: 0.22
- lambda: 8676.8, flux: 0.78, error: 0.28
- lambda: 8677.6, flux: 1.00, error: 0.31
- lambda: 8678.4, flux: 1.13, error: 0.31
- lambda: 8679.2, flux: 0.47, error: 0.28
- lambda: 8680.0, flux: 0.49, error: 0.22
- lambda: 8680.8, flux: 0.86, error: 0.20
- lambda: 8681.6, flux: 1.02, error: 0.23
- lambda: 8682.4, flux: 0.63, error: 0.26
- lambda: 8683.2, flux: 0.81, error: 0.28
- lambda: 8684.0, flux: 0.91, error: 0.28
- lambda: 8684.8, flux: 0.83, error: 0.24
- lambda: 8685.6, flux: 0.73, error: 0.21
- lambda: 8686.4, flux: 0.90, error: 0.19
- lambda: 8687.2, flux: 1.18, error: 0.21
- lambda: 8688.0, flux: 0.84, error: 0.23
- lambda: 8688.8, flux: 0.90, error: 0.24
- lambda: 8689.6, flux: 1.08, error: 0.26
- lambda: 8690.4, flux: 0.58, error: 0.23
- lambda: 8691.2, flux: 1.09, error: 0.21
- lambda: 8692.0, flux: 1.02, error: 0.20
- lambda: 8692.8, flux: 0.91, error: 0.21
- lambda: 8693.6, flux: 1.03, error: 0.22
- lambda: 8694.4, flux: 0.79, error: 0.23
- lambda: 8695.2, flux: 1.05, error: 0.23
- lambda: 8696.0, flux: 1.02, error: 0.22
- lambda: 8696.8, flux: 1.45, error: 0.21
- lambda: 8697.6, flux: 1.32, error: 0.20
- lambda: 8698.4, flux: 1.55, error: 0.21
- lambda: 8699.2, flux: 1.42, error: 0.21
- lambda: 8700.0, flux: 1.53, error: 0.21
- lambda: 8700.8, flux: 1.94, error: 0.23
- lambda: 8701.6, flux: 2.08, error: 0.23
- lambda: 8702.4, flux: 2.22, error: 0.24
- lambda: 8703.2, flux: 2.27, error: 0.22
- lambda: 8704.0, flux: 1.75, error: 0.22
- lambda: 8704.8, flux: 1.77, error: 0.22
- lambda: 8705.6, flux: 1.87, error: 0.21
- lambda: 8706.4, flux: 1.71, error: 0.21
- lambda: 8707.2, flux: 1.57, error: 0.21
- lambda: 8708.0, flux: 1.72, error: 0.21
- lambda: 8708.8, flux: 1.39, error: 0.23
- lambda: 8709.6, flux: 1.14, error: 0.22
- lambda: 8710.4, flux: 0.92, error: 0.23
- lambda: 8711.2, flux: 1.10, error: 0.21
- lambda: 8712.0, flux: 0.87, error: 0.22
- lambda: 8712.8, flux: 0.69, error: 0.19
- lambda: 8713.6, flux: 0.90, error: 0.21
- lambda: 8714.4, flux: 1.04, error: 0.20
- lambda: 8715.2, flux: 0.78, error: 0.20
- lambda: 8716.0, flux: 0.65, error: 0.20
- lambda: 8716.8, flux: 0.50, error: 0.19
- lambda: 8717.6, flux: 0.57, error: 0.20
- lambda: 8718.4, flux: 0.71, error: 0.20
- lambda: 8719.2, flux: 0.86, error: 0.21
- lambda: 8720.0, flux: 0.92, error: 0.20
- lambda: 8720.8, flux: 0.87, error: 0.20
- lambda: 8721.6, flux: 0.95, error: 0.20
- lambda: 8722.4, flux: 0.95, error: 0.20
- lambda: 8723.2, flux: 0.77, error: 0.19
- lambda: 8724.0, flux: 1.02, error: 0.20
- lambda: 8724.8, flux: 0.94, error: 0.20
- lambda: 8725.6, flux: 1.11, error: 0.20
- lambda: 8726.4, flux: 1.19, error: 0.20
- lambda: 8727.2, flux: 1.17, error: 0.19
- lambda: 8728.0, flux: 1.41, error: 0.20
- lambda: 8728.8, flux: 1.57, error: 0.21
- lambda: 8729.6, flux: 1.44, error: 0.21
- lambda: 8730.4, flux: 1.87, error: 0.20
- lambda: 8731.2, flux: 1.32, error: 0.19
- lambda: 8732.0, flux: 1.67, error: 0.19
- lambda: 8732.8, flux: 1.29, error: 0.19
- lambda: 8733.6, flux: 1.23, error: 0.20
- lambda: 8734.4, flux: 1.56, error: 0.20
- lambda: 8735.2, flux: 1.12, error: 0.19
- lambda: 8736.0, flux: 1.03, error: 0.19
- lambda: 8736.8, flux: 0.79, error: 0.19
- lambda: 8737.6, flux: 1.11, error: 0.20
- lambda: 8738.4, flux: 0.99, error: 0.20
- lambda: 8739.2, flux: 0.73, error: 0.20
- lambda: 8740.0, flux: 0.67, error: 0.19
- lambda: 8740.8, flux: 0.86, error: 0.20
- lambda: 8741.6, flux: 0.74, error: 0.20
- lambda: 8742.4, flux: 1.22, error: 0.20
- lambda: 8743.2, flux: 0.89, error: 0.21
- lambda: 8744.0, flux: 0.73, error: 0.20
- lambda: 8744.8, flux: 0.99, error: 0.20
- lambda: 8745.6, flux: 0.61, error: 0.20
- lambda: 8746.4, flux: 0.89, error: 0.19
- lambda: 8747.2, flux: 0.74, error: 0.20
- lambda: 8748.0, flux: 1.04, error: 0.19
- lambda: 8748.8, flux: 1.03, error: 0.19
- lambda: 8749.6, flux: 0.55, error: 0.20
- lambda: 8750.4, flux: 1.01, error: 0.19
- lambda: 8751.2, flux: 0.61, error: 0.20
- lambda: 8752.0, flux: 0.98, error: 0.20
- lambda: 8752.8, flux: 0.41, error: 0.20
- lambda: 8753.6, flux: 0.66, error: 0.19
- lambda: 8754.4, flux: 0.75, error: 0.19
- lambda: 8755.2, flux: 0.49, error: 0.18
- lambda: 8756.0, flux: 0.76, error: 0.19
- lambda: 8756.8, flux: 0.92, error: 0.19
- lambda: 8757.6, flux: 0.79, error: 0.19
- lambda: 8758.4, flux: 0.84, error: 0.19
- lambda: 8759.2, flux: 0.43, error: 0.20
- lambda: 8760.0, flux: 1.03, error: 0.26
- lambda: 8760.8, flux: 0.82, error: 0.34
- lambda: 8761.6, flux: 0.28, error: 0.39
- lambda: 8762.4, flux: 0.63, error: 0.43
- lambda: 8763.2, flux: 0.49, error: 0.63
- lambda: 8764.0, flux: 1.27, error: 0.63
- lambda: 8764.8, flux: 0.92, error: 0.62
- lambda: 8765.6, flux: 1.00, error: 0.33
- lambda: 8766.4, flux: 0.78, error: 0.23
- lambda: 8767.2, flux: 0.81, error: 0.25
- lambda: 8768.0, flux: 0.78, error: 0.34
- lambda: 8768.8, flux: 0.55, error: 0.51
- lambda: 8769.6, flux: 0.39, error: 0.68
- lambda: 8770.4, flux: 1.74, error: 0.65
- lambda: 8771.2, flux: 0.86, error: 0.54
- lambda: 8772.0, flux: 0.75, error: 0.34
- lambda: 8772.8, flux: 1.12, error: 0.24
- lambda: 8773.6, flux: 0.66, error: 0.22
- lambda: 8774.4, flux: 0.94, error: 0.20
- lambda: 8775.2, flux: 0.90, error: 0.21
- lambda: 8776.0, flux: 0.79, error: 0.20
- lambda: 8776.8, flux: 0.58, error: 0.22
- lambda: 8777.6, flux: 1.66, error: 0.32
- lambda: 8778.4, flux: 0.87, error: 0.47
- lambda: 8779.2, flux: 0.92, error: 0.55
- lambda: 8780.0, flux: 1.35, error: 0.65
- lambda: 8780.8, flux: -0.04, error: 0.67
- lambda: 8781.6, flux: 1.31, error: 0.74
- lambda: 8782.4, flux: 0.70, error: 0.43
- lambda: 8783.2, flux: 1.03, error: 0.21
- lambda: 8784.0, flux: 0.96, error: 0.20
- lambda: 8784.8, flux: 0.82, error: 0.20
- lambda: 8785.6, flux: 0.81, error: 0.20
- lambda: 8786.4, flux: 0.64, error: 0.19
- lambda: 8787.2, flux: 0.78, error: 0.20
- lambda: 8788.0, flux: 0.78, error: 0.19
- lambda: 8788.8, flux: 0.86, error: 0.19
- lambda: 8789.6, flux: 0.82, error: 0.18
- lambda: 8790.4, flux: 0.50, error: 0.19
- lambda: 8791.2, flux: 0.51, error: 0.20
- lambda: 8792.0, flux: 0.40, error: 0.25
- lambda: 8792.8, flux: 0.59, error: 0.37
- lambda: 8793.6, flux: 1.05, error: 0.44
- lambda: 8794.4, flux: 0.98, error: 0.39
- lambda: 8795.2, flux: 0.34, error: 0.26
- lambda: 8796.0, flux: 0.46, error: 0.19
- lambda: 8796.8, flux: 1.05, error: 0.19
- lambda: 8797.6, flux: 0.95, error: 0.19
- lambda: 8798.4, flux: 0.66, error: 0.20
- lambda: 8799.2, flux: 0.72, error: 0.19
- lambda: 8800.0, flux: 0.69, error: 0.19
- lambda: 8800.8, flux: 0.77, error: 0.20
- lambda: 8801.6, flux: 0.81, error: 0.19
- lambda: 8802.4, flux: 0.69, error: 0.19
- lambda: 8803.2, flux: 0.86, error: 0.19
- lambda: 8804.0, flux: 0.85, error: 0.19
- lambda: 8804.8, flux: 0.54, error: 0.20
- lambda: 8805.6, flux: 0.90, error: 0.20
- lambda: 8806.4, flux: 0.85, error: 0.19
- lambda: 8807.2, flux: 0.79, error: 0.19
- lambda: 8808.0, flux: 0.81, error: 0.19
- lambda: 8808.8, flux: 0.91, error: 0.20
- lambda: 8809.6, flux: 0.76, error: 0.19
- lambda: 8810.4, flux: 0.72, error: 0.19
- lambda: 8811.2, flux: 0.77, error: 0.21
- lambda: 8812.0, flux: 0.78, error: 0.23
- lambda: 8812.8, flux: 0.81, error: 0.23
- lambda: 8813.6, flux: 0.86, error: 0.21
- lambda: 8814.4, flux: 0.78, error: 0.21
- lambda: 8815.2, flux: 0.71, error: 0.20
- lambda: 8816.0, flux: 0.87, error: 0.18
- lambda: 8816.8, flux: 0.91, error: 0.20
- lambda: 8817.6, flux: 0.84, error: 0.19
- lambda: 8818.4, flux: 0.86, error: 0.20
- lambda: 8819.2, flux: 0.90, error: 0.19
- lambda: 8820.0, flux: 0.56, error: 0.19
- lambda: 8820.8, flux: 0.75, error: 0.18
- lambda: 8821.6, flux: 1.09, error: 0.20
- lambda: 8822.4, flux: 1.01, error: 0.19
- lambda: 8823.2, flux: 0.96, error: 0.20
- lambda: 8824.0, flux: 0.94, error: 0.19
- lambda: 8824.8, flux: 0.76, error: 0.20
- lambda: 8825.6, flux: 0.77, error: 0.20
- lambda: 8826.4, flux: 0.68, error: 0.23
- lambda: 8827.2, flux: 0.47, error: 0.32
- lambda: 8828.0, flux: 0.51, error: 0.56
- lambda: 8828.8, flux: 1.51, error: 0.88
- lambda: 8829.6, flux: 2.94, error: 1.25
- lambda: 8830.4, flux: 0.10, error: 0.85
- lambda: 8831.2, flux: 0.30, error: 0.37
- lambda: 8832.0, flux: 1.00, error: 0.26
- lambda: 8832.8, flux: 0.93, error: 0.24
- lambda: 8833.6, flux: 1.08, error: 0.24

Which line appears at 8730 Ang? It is [N II] 6583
